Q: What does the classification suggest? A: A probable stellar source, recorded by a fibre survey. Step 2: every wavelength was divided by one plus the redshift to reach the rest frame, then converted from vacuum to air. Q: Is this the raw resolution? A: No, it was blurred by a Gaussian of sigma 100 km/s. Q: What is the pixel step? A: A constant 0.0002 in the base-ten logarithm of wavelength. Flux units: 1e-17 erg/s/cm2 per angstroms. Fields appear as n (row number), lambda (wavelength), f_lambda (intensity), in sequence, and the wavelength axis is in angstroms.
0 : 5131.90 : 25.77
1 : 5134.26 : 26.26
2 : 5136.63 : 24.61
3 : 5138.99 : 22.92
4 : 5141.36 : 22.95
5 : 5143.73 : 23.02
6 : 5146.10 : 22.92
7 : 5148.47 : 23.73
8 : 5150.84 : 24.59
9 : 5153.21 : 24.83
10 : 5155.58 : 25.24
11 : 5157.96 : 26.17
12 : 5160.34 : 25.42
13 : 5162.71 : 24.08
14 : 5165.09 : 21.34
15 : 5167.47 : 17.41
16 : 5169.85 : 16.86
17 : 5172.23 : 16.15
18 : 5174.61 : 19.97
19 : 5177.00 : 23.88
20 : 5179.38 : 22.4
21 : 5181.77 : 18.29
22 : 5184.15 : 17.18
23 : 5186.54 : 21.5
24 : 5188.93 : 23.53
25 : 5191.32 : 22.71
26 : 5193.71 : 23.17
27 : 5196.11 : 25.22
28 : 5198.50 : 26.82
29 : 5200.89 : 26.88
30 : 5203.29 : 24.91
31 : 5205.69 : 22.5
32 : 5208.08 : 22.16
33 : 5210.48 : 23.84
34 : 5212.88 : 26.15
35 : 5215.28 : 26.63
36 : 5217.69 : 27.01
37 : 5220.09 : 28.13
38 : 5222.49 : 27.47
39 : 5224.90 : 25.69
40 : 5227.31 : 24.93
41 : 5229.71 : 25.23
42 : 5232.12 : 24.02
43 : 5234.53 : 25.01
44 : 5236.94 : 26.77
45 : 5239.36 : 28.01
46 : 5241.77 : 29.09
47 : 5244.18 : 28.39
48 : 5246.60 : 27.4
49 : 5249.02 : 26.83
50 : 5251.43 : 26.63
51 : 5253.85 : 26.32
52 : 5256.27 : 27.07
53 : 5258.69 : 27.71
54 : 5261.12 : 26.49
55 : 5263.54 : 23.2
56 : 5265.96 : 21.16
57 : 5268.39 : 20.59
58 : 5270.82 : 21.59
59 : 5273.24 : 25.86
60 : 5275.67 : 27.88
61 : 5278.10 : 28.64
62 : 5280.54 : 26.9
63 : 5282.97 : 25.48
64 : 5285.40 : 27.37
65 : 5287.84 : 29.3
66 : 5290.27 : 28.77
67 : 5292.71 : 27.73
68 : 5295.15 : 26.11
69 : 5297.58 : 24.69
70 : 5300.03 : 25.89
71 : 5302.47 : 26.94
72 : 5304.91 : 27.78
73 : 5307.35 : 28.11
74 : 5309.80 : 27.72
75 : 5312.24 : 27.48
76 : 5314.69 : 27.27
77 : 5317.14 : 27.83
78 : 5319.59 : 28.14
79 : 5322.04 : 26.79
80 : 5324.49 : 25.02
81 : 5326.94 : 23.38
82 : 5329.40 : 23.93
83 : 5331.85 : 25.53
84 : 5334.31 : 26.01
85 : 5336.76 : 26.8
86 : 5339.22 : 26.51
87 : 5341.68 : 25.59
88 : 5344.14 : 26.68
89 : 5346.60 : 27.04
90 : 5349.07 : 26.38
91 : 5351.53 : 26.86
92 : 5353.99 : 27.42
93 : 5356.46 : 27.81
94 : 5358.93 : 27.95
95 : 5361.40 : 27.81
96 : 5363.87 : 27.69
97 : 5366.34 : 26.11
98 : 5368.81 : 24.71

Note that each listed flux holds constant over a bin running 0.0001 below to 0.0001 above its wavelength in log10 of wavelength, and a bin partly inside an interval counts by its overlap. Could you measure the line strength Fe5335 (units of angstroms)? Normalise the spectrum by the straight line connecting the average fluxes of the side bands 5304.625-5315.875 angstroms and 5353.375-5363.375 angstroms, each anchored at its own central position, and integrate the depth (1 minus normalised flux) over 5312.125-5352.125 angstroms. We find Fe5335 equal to 2.1 angstroms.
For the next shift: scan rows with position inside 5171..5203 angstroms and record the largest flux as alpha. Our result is 26.88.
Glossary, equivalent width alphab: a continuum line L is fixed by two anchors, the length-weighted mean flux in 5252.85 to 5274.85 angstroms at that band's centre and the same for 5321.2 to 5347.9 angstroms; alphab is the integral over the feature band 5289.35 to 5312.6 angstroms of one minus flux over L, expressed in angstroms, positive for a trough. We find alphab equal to -1.8 angstroms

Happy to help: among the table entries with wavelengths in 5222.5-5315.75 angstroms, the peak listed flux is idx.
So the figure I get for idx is 29.3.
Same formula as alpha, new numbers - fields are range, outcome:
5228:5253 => 29.09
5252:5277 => 27.88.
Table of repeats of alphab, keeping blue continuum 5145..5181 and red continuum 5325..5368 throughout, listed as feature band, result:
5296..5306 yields -0.36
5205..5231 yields -2.17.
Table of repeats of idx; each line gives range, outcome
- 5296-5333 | 28.14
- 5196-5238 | 28.13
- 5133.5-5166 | 26.26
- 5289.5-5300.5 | 28.77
